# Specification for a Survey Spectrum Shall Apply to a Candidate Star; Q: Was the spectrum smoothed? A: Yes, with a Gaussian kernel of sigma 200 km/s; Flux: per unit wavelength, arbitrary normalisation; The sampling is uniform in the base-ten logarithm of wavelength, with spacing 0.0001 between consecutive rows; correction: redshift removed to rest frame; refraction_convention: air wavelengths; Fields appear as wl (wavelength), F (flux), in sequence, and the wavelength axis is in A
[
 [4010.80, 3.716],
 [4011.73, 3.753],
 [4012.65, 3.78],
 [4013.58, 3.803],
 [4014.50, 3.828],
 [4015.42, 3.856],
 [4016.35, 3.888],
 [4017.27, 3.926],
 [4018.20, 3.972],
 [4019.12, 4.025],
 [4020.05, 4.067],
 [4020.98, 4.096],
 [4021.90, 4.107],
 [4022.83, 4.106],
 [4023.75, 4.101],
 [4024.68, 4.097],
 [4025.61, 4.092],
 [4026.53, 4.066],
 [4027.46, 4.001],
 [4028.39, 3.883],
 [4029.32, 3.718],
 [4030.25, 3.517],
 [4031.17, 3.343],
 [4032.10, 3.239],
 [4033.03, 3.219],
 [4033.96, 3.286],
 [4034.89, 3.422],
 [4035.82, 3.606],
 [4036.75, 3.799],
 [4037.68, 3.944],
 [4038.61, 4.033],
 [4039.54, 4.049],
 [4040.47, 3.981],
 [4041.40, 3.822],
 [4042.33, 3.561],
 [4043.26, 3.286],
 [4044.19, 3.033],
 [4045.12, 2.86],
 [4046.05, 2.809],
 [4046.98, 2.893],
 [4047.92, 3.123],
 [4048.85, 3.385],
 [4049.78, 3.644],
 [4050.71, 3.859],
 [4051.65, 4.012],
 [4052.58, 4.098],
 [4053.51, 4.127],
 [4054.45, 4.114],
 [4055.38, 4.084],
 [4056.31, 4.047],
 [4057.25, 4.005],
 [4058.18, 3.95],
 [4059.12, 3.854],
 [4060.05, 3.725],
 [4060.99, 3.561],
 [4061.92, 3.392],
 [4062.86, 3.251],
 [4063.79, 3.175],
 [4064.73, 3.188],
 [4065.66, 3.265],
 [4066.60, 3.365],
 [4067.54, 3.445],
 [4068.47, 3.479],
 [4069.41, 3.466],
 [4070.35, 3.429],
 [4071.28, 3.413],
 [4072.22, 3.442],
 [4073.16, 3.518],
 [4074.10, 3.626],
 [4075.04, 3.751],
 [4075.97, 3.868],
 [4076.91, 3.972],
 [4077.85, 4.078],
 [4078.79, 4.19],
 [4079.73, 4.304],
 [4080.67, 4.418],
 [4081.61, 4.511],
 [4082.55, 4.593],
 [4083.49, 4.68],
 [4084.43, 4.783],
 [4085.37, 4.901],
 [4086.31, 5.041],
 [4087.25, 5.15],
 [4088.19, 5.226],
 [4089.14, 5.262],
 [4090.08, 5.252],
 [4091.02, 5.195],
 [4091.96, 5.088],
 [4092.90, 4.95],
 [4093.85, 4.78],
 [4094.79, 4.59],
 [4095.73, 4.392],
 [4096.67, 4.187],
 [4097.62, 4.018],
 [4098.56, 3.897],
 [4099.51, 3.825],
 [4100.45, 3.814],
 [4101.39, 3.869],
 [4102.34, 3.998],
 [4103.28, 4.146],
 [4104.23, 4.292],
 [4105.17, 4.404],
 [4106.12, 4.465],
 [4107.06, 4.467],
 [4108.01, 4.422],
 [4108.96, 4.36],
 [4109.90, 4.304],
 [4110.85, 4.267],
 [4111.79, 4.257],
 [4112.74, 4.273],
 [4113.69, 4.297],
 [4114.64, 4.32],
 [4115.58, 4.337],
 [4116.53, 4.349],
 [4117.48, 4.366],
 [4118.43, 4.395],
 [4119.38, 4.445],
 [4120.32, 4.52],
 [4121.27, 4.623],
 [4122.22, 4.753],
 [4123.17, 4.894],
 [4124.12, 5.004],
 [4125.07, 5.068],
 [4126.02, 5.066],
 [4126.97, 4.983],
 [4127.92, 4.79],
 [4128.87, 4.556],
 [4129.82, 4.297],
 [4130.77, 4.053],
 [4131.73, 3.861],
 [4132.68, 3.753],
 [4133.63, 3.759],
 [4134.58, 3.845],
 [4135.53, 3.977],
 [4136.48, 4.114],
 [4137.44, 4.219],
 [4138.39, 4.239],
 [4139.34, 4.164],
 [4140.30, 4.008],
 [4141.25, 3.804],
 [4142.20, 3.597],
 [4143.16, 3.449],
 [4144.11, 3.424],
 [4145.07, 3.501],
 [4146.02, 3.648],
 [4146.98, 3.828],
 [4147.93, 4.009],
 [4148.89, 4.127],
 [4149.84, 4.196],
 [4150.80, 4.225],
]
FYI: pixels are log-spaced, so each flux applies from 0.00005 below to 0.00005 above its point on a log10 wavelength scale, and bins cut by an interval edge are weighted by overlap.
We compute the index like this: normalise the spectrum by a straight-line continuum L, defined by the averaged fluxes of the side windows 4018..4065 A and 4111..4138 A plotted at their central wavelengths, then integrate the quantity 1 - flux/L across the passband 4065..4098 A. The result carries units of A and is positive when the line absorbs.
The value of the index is -1.9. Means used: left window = 3.7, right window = 4.4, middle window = 4.27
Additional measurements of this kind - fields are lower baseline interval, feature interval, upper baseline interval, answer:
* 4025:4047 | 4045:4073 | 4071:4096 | 3.2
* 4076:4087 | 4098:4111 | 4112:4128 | 1.1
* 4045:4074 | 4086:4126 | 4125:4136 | -4.7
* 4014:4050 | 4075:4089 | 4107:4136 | -1.5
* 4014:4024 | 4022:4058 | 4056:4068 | 0.7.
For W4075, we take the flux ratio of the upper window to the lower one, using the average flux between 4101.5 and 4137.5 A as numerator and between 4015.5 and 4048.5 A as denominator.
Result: 1.19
